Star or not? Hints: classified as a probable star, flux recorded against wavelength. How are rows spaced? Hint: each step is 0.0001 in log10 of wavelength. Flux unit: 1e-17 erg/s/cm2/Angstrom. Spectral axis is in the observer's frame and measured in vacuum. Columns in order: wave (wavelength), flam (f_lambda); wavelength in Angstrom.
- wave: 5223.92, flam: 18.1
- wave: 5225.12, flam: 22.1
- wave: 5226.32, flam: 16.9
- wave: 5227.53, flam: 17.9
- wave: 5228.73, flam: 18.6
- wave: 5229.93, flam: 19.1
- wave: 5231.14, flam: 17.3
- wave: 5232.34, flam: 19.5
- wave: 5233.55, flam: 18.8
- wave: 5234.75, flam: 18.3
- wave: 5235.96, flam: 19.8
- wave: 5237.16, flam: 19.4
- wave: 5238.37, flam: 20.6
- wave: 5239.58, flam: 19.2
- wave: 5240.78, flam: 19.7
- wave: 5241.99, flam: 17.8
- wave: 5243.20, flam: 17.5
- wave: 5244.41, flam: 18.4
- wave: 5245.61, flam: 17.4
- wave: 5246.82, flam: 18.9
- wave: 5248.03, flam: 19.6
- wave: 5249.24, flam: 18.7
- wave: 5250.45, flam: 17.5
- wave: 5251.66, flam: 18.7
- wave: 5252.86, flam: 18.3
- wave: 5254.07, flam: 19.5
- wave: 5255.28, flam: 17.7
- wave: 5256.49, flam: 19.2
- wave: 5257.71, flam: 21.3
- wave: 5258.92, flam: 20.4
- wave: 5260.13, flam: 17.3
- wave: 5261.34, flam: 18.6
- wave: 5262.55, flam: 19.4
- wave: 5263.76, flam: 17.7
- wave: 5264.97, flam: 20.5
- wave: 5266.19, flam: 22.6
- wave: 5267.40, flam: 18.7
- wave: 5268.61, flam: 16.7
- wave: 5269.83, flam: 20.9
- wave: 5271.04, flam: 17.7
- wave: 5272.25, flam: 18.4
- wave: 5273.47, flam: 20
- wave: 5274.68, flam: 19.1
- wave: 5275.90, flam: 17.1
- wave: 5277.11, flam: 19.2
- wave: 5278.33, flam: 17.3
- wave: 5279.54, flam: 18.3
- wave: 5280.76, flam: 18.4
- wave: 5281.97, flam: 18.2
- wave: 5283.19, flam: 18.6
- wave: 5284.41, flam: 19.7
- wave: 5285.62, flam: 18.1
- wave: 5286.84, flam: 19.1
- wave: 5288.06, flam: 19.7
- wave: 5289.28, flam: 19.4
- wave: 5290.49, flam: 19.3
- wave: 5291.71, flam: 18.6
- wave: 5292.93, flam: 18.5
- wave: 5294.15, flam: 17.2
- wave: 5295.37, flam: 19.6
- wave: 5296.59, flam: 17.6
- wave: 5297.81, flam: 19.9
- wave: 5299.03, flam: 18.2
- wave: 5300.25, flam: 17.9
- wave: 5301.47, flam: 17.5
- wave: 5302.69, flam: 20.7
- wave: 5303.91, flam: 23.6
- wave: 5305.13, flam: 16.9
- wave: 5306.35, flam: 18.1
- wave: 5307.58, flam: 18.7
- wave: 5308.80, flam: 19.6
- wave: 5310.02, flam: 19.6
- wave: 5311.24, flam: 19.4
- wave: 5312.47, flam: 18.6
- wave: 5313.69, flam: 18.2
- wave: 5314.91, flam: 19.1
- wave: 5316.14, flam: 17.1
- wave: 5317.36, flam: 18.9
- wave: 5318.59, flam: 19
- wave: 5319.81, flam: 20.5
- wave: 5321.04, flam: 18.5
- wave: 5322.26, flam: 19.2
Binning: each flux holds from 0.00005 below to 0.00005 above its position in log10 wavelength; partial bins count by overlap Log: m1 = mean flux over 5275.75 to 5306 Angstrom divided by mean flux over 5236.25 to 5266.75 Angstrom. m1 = 1.0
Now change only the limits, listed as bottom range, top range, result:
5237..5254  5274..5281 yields 0.98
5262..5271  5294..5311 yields 0.98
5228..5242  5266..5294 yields 0.99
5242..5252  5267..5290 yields 1.02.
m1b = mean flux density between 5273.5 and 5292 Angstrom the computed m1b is 18.7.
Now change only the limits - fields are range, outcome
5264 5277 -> 19.1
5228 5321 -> 18.9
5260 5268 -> 19.4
